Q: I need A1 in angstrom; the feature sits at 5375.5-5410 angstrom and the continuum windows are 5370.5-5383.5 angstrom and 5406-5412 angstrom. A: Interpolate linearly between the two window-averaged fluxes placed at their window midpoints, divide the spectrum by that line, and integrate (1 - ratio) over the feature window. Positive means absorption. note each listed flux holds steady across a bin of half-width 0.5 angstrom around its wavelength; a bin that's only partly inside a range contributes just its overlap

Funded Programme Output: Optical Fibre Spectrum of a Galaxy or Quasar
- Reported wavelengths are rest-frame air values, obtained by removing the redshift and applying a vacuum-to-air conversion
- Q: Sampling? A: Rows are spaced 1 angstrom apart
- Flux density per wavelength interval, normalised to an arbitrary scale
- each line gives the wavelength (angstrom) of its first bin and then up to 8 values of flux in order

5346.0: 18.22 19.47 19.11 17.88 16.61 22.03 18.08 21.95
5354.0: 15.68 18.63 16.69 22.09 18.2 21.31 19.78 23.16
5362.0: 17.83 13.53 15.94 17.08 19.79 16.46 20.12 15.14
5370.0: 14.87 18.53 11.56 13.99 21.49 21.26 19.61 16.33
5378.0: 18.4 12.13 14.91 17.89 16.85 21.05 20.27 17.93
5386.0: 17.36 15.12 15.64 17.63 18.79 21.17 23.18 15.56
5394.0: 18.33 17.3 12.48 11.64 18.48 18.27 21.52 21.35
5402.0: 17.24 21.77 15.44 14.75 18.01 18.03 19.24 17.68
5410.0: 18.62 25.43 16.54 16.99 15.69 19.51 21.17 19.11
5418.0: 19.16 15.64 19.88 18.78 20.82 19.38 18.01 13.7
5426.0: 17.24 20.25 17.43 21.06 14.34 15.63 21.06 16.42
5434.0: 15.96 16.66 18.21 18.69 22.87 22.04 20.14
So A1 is 1.08 angstrom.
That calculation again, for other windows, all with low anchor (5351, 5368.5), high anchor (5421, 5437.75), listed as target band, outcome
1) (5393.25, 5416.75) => 0.2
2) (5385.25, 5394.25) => 0.1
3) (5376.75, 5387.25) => 0.7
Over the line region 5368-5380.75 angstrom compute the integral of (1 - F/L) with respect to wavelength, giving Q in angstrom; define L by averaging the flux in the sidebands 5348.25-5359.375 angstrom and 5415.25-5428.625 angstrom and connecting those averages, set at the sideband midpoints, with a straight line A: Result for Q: 1.5 angstrom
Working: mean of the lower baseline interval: 19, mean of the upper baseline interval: 18.5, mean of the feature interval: 16.7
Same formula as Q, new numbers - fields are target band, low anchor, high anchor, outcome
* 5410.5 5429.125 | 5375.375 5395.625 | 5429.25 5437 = -1.5 angstrom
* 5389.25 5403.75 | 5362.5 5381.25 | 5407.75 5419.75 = -0.3 angstrom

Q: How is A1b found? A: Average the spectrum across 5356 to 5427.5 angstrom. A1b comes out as 18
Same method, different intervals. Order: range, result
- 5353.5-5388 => 17.6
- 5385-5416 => 18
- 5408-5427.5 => 18.6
